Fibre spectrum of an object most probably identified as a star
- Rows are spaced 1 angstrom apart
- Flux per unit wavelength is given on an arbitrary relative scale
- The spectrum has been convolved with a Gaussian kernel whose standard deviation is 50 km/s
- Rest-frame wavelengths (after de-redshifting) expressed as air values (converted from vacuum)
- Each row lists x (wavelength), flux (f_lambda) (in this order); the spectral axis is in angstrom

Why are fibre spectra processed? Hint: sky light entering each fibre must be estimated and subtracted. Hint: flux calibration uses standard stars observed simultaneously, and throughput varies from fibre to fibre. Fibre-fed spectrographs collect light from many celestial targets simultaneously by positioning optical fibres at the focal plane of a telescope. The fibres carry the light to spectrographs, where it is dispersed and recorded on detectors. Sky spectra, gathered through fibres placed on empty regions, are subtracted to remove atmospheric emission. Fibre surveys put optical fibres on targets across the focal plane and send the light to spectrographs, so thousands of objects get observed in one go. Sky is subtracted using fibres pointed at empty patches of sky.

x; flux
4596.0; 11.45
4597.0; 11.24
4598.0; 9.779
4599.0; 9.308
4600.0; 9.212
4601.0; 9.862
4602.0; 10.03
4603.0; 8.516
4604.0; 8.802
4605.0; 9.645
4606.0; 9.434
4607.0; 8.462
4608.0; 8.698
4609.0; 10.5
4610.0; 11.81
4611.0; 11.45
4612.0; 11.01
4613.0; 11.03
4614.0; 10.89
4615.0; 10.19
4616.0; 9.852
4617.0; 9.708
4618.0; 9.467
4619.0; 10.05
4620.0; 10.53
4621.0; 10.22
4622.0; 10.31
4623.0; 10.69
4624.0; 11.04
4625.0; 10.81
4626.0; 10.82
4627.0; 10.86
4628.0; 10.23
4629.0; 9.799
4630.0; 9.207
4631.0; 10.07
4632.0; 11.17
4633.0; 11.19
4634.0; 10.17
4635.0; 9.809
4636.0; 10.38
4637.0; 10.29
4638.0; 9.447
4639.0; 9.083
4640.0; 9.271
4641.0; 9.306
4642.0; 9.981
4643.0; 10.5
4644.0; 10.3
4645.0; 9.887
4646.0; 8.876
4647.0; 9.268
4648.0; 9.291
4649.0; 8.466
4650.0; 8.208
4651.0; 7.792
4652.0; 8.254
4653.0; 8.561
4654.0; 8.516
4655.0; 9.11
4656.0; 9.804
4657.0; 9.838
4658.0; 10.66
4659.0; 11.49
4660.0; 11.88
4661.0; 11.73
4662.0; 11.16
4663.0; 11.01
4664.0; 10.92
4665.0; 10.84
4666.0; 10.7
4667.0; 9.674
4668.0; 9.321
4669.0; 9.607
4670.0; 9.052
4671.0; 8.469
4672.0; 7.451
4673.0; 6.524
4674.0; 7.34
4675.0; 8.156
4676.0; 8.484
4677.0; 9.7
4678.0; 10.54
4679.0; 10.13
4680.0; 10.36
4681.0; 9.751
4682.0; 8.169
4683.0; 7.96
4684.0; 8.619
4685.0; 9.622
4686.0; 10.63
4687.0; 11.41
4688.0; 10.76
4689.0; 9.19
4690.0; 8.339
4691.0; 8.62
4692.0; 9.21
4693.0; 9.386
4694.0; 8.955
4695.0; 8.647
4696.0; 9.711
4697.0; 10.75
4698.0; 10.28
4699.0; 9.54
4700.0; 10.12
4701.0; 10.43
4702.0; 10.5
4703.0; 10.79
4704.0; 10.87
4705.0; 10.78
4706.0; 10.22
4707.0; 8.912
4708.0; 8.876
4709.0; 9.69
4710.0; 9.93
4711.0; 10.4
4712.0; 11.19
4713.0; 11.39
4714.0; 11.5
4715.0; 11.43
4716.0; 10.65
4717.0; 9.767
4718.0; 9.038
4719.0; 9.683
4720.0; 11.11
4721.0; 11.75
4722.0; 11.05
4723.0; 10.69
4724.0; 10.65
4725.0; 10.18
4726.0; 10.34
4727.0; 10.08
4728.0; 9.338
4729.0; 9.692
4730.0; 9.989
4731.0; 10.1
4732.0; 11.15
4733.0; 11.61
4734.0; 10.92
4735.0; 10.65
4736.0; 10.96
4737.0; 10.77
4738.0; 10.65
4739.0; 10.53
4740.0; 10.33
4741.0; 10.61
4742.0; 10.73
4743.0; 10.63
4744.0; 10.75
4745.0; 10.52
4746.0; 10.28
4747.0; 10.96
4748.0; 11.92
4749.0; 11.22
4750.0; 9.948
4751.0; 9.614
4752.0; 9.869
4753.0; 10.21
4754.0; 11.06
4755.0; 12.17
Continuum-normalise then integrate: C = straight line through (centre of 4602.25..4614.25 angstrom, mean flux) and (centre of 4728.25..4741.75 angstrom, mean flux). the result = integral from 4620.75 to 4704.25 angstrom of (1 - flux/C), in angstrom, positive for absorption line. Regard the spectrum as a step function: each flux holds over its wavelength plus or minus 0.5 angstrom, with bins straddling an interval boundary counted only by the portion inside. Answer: 4.2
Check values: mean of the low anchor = 10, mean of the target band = 9.74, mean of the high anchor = 10.6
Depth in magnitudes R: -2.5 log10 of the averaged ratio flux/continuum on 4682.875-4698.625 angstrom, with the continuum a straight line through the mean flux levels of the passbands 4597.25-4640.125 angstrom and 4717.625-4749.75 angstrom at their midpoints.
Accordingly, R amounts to 0.094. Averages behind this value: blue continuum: 10.1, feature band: 9.54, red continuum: 10.6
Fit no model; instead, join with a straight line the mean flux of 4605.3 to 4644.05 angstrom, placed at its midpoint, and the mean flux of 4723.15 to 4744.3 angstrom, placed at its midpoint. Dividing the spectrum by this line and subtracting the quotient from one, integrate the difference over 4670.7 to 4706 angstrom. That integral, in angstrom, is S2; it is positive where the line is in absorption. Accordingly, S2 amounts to 3.2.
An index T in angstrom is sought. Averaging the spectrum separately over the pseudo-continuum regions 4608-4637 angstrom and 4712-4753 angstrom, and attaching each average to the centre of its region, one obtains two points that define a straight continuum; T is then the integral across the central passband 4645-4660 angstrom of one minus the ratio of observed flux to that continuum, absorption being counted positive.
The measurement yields 1.7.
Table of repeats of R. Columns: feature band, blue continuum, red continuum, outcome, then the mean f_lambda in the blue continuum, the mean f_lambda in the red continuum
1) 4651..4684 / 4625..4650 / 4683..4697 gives 0.02 mag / 9.89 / 9.46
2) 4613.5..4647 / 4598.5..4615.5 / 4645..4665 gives -0.03 mag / 9.93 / 9.76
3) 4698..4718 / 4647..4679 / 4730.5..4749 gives -0.01 mag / 9.45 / 10.8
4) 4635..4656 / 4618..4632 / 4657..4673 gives 0.11 mag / 10.4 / 10.1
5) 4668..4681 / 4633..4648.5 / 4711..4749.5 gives 0.14 mag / 9.77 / 10.6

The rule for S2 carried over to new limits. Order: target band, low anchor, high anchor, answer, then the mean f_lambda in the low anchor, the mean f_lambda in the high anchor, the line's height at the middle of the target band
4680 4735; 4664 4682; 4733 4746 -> -0.61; 9.2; 10.7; 9.98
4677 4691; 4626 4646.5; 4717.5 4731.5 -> 0.73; 10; 10.3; 10.1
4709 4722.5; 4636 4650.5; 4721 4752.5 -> -0.43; 9.47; 10.6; 10.3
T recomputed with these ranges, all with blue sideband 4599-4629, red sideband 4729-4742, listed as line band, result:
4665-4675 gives 1.5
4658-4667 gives -0.7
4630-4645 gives 0.3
